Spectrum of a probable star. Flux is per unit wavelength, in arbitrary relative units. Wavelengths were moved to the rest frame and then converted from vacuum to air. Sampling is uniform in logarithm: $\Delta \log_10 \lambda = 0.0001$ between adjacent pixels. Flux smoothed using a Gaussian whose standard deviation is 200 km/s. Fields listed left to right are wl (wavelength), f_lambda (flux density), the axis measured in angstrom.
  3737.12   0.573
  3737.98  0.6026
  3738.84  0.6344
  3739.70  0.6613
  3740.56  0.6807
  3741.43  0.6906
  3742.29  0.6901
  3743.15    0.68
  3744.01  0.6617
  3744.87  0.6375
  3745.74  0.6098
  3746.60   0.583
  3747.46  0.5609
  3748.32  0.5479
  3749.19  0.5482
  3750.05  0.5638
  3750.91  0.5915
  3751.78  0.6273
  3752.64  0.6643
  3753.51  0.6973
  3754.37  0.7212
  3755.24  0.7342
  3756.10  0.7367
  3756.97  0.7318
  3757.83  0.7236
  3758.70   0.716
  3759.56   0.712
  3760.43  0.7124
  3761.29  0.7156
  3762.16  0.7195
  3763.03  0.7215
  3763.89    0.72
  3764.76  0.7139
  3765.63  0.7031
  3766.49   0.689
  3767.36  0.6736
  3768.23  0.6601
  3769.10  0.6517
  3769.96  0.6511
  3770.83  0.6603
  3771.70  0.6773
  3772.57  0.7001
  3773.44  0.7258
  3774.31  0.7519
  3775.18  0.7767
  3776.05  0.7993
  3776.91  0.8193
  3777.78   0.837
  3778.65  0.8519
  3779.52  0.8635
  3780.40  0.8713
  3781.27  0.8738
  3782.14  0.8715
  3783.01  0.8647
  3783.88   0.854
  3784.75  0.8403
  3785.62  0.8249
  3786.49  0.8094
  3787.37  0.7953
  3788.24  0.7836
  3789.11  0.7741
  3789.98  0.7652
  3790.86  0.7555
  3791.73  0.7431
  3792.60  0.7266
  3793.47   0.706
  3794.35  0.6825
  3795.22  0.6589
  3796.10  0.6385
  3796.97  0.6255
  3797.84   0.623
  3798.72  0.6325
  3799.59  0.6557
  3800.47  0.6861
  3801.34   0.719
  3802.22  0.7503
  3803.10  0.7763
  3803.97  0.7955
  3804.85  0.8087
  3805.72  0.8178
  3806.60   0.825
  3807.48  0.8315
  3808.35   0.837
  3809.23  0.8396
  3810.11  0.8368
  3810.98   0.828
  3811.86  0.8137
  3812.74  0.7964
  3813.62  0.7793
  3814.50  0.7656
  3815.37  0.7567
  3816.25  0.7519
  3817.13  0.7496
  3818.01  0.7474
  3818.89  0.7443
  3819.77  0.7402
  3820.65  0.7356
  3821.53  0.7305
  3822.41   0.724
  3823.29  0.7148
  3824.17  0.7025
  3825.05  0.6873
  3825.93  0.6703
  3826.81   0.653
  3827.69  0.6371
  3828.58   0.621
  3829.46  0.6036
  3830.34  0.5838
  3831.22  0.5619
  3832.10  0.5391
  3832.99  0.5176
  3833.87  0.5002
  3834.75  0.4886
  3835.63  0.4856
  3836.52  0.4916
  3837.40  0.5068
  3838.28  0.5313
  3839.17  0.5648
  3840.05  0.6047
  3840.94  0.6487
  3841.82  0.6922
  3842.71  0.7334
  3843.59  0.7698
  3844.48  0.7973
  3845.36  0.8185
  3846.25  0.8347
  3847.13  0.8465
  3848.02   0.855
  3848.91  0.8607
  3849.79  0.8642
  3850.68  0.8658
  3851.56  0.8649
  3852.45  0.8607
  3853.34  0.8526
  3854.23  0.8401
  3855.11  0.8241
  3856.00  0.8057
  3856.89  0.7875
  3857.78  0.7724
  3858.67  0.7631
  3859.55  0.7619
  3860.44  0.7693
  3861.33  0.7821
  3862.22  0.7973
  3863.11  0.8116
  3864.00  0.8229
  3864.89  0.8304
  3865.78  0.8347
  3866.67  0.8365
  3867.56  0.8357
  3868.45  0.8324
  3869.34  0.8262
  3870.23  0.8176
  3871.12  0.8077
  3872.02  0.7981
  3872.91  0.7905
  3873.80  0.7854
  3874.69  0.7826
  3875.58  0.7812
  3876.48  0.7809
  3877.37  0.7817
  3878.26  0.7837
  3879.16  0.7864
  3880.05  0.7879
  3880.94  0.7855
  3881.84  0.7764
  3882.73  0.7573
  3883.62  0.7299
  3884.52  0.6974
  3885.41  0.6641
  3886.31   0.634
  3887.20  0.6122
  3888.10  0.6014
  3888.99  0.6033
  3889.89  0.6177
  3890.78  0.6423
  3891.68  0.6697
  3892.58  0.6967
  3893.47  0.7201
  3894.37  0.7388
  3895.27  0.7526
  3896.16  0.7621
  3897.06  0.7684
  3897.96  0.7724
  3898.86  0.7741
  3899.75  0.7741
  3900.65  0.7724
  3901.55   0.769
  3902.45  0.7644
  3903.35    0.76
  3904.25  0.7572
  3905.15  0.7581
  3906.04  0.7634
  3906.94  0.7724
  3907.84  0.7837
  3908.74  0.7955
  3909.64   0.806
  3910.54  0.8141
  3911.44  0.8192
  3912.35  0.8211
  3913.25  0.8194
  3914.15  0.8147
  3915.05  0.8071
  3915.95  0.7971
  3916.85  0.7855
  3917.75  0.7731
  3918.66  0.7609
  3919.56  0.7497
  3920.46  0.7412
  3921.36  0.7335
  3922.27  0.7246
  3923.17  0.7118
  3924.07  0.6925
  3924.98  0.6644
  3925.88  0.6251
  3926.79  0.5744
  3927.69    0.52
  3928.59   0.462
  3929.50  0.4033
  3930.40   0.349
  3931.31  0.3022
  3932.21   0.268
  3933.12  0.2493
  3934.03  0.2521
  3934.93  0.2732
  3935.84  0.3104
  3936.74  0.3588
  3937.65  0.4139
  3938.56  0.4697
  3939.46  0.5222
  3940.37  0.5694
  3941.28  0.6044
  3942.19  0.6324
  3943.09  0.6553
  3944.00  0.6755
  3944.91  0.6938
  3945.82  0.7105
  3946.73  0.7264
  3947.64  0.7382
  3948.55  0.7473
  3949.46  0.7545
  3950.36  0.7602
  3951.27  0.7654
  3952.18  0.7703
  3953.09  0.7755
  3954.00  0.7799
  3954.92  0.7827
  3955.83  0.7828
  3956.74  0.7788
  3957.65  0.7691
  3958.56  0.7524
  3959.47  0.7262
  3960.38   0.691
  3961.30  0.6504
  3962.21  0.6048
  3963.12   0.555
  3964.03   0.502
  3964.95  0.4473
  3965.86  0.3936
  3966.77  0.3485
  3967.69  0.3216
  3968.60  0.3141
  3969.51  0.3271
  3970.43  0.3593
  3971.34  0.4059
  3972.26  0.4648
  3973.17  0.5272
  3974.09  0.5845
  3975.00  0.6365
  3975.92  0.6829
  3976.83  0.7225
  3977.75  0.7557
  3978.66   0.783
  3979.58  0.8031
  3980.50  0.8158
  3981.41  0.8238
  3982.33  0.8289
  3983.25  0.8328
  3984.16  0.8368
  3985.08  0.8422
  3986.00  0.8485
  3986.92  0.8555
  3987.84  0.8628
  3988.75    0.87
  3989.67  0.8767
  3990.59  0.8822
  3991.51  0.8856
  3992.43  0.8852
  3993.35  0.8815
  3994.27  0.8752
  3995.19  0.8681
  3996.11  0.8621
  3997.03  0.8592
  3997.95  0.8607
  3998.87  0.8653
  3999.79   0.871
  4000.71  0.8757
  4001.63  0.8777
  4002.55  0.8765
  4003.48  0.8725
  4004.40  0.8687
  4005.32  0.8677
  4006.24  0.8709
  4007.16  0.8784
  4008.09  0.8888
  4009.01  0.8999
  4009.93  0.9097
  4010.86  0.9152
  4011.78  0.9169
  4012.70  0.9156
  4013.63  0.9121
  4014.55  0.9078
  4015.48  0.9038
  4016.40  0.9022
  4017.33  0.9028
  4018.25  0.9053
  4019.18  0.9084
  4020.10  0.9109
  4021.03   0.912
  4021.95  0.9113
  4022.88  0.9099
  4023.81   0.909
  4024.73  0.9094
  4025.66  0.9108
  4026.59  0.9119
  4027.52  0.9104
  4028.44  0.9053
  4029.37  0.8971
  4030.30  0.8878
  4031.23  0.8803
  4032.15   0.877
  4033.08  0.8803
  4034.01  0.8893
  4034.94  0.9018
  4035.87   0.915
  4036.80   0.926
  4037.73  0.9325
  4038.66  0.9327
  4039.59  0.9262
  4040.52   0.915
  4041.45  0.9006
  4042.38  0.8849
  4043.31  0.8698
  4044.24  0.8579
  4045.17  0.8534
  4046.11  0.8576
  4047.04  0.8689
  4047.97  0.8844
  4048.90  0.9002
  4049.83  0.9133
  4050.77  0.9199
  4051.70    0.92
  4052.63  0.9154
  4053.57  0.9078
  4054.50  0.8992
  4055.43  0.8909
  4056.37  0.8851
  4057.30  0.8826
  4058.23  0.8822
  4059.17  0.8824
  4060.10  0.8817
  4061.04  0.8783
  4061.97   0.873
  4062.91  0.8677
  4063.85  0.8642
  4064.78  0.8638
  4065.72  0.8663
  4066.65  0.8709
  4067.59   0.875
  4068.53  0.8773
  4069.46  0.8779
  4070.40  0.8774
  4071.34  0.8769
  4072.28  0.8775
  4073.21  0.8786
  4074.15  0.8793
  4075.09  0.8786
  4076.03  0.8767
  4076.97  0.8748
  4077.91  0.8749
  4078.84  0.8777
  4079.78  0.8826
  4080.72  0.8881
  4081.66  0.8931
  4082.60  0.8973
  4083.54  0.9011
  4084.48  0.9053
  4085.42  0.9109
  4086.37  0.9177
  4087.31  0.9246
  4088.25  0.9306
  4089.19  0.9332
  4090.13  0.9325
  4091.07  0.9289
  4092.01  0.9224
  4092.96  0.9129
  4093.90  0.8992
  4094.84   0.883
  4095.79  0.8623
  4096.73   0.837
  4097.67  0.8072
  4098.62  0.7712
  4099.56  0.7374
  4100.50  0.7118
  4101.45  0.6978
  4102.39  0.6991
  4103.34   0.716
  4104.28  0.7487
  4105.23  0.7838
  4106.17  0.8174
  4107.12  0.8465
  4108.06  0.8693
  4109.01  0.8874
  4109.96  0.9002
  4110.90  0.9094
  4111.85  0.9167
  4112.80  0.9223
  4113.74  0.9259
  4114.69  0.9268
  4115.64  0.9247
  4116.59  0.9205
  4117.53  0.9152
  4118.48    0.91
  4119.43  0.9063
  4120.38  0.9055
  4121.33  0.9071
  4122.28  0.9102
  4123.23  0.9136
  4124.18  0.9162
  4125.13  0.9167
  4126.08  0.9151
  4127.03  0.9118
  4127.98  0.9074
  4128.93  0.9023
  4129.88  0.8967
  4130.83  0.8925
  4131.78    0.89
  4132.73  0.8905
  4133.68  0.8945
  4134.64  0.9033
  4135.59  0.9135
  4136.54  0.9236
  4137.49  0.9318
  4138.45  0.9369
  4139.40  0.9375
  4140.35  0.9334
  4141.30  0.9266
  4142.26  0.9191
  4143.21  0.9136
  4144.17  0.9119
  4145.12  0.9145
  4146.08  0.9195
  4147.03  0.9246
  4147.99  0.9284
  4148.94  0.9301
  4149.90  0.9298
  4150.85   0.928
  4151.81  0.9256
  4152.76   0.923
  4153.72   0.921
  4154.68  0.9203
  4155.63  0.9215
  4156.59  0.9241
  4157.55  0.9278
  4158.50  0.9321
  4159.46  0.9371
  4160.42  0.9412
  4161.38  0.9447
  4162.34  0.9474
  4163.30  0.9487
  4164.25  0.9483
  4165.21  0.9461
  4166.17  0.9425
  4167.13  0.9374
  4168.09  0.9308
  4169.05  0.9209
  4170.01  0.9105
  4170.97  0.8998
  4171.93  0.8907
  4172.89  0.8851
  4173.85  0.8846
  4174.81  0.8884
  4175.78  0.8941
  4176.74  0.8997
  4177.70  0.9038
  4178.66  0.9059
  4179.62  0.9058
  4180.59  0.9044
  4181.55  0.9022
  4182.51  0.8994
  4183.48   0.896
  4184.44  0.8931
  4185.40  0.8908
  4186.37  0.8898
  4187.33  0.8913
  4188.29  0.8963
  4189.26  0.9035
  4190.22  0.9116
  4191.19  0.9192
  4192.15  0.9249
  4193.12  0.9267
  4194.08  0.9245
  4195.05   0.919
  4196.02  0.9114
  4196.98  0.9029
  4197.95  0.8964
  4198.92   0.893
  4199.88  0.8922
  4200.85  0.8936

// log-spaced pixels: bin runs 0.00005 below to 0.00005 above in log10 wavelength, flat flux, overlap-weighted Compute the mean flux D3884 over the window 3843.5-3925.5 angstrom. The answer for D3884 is 0.774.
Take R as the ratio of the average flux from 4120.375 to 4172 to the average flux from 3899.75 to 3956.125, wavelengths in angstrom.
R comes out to 1.4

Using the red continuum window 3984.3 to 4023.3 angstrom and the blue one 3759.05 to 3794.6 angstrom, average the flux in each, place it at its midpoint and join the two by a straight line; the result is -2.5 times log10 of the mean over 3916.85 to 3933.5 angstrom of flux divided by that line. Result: 0.40 mag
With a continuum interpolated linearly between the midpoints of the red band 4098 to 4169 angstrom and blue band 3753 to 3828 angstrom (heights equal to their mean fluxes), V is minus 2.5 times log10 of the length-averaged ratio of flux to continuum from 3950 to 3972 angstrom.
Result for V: 0.347 mag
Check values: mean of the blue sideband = 0.747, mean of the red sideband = 0.897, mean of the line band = 0.596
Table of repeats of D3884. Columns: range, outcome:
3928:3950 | 0.507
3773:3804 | 0.764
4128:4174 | 0.921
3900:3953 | 0.651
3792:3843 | 0.687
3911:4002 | 0.671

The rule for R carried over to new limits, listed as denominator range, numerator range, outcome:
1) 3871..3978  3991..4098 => 1.36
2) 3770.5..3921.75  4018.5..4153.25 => 1.19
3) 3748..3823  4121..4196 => 1.24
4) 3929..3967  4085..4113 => 1.46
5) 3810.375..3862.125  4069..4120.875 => 1.21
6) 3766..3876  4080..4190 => 1.20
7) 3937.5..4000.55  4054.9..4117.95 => 1.24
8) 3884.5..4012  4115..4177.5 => 1.31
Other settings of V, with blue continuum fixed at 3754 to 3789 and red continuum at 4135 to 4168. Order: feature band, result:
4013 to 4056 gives -0.03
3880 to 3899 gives 0.15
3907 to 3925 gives 0.07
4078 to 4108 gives 0.06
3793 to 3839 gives 0.13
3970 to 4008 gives 0.08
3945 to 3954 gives 0.12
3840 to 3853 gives -0.01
